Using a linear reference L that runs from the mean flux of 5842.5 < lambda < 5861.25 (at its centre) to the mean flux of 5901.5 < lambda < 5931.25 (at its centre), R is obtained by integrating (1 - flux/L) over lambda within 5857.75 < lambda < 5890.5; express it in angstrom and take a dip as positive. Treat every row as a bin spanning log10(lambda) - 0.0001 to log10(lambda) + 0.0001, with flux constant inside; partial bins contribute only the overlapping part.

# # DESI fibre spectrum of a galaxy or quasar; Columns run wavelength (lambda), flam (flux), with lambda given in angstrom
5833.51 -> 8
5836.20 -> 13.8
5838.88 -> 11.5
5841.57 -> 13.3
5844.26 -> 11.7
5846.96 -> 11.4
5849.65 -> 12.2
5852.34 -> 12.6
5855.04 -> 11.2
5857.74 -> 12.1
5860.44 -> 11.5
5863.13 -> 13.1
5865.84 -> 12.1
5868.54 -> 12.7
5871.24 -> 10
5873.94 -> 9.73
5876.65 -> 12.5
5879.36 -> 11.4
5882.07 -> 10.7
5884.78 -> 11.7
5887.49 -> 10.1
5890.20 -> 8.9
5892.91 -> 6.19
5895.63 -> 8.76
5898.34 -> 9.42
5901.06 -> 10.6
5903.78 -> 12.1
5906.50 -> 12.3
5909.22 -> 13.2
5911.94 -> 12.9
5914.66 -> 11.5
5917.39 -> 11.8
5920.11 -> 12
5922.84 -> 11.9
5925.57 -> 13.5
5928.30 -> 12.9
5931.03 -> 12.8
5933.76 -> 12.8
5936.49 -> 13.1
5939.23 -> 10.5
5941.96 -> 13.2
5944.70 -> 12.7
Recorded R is 1.9 angstrom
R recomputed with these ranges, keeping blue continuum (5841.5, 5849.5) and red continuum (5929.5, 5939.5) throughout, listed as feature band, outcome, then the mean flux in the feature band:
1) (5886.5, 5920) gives 4.4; 10.7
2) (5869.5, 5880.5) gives 1.1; 11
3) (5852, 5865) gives 0.0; 12.1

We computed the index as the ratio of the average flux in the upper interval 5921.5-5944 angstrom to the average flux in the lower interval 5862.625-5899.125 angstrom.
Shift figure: 1.2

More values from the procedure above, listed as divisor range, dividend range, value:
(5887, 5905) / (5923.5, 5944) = 1.35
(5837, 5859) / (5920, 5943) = 1.04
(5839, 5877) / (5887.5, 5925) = 0.92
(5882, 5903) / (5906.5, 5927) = 1.30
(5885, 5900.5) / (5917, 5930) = 1.39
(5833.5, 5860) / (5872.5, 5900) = 0.83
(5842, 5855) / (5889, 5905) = 0.78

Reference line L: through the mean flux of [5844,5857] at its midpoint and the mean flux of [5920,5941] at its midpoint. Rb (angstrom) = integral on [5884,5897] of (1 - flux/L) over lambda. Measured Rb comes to 3.36 angstrom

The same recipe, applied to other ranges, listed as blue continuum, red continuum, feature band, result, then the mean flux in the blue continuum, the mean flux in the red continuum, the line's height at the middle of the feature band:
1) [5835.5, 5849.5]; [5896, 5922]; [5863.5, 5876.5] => 0.65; 12.3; 11.6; 12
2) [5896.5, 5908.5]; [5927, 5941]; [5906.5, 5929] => -1.31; 11.1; 12.4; 11.8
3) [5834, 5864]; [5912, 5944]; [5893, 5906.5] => 2.45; 12.1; 12.4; 12.3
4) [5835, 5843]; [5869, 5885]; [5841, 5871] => -0.08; 12.9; 11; 12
